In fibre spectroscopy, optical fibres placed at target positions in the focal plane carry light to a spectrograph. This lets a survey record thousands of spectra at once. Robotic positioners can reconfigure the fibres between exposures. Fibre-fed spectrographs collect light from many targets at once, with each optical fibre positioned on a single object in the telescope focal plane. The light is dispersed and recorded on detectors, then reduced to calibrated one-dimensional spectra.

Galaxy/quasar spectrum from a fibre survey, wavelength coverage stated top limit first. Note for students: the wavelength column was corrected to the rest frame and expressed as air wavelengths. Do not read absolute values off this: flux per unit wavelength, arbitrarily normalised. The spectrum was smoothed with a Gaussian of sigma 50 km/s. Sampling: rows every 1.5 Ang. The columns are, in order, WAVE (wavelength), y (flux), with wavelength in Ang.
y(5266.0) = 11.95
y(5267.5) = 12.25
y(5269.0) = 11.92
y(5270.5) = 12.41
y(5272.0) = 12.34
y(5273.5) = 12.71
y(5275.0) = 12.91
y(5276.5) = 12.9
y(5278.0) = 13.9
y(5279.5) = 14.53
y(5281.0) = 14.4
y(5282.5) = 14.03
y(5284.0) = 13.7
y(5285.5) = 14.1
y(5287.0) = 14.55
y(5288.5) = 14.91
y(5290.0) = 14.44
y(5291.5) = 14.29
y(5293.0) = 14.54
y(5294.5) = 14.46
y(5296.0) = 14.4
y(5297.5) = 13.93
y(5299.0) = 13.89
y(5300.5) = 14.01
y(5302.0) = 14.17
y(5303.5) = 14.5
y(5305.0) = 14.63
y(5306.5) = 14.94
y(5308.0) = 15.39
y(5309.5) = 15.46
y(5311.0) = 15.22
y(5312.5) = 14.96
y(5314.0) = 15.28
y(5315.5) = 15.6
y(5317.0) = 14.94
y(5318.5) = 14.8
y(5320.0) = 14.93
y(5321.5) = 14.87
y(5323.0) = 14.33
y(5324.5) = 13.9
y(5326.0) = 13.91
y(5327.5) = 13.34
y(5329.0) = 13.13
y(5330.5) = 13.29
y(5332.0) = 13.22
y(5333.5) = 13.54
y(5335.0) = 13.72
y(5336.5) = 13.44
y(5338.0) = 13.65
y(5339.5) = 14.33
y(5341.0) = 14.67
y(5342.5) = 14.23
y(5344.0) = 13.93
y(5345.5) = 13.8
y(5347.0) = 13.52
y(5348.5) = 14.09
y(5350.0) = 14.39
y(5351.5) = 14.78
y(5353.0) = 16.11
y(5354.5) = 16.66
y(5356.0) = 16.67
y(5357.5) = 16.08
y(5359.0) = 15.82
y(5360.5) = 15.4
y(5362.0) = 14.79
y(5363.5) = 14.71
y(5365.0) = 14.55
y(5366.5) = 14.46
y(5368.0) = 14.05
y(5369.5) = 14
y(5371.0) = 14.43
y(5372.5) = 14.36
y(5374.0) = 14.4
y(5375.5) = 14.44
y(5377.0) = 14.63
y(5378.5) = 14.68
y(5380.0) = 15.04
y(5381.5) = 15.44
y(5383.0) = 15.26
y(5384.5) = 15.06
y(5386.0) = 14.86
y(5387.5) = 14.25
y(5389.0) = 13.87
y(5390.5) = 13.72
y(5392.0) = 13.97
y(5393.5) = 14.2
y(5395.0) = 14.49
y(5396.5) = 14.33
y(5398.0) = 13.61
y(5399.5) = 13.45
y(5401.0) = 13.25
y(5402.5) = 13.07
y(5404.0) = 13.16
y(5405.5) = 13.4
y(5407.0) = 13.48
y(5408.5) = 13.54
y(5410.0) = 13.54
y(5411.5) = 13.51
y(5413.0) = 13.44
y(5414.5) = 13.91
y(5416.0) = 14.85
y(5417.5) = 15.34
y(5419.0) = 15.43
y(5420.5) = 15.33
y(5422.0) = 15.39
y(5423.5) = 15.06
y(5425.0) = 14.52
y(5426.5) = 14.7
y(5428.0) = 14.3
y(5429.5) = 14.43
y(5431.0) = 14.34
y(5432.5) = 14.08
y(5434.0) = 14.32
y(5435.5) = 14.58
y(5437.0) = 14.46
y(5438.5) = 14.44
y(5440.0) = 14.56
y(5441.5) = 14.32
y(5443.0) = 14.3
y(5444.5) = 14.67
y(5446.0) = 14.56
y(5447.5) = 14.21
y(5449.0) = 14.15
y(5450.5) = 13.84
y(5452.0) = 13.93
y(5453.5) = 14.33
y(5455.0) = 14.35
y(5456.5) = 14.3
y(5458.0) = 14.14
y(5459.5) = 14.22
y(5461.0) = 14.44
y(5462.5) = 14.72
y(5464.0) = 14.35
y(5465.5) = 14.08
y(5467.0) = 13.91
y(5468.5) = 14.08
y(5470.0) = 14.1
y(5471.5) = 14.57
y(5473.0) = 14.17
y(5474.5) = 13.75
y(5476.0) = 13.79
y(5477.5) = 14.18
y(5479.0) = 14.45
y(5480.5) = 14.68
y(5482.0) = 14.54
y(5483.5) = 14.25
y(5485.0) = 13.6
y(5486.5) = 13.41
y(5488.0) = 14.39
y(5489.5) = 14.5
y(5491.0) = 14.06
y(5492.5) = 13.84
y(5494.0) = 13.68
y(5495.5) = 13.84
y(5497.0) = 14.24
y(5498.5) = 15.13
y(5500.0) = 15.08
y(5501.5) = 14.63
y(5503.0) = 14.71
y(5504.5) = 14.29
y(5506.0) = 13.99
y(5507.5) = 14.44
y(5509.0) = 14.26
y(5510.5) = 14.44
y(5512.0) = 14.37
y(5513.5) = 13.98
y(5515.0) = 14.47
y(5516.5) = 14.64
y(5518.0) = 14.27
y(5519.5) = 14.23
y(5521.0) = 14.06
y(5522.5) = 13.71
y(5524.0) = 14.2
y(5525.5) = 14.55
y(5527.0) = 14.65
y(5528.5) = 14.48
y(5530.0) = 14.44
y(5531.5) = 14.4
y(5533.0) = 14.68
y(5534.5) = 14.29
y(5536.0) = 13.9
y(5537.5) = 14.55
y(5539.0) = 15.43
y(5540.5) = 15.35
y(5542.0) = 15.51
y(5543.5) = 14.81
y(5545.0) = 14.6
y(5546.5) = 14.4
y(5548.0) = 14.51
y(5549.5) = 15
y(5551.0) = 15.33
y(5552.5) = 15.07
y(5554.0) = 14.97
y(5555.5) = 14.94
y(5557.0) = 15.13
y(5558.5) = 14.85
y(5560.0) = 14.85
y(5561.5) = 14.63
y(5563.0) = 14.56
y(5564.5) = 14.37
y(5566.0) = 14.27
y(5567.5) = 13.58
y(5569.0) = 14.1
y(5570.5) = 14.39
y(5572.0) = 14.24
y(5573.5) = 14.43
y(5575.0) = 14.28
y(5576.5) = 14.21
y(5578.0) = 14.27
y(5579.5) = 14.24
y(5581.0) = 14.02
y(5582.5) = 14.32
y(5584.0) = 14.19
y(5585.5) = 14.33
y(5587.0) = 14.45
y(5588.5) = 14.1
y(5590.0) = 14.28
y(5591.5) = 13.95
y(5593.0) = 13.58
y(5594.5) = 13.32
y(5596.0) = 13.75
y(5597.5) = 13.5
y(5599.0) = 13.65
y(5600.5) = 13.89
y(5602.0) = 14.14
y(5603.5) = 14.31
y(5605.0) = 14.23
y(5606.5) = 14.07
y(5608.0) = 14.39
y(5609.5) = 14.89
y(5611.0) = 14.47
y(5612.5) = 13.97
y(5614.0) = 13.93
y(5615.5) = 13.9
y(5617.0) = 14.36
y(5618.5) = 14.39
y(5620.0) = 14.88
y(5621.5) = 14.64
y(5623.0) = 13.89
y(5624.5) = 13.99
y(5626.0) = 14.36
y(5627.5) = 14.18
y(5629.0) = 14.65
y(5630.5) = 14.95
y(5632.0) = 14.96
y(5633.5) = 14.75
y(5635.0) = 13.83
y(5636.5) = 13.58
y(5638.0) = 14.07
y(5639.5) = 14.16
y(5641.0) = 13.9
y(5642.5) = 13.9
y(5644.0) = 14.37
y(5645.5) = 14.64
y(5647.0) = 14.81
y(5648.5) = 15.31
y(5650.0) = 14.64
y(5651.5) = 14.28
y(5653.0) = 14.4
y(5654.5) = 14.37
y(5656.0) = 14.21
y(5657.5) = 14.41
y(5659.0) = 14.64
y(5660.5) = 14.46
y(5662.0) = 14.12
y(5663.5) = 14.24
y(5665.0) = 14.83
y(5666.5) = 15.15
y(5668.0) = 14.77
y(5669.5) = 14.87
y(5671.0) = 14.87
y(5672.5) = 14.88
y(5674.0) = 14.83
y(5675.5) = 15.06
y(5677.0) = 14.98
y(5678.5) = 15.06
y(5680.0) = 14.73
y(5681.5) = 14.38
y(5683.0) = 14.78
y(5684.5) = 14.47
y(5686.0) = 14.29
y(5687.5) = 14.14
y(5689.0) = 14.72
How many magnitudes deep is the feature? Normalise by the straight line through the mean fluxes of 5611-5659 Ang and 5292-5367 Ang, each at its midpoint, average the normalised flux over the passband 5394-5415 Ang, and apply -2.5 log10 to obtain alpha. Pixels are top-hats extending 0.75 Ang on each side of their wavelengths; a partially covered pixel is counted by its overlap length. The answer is 0.07 mag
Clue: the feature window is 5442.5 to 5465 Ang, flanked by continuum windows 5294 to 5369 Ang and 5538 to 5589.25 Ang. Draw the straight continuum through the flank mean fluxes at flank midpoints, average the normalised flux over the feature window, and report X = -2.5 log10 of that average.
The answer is 0.02 mag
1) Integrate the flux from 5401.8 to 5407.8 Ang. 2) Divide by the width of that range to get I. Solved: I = 13.3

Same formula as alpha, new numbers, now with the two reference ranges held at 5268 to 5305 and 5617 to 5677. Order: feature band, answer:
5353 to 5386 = -0.08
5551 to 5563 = -0.04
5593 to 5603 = 0.05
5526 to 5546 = -0.03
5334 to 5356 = -0.04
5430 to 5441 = -0.02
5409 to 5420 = -0.02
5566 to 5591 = 0.01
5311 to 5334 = -0.03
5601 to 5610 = 0.01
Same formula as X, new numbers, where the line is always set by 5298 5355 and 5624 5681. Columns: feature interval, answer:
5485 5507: 0.02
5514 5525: 0.02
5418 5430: -0.04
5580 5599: 0.04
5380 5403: 0.01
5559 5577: 0.01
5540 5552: -0.03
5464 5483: 0.02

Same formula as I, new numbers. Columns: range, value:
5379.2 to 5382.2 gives 15.2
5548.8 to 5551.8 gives 15.2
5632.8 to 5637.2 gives 14.1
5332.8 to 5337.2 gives 13.6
